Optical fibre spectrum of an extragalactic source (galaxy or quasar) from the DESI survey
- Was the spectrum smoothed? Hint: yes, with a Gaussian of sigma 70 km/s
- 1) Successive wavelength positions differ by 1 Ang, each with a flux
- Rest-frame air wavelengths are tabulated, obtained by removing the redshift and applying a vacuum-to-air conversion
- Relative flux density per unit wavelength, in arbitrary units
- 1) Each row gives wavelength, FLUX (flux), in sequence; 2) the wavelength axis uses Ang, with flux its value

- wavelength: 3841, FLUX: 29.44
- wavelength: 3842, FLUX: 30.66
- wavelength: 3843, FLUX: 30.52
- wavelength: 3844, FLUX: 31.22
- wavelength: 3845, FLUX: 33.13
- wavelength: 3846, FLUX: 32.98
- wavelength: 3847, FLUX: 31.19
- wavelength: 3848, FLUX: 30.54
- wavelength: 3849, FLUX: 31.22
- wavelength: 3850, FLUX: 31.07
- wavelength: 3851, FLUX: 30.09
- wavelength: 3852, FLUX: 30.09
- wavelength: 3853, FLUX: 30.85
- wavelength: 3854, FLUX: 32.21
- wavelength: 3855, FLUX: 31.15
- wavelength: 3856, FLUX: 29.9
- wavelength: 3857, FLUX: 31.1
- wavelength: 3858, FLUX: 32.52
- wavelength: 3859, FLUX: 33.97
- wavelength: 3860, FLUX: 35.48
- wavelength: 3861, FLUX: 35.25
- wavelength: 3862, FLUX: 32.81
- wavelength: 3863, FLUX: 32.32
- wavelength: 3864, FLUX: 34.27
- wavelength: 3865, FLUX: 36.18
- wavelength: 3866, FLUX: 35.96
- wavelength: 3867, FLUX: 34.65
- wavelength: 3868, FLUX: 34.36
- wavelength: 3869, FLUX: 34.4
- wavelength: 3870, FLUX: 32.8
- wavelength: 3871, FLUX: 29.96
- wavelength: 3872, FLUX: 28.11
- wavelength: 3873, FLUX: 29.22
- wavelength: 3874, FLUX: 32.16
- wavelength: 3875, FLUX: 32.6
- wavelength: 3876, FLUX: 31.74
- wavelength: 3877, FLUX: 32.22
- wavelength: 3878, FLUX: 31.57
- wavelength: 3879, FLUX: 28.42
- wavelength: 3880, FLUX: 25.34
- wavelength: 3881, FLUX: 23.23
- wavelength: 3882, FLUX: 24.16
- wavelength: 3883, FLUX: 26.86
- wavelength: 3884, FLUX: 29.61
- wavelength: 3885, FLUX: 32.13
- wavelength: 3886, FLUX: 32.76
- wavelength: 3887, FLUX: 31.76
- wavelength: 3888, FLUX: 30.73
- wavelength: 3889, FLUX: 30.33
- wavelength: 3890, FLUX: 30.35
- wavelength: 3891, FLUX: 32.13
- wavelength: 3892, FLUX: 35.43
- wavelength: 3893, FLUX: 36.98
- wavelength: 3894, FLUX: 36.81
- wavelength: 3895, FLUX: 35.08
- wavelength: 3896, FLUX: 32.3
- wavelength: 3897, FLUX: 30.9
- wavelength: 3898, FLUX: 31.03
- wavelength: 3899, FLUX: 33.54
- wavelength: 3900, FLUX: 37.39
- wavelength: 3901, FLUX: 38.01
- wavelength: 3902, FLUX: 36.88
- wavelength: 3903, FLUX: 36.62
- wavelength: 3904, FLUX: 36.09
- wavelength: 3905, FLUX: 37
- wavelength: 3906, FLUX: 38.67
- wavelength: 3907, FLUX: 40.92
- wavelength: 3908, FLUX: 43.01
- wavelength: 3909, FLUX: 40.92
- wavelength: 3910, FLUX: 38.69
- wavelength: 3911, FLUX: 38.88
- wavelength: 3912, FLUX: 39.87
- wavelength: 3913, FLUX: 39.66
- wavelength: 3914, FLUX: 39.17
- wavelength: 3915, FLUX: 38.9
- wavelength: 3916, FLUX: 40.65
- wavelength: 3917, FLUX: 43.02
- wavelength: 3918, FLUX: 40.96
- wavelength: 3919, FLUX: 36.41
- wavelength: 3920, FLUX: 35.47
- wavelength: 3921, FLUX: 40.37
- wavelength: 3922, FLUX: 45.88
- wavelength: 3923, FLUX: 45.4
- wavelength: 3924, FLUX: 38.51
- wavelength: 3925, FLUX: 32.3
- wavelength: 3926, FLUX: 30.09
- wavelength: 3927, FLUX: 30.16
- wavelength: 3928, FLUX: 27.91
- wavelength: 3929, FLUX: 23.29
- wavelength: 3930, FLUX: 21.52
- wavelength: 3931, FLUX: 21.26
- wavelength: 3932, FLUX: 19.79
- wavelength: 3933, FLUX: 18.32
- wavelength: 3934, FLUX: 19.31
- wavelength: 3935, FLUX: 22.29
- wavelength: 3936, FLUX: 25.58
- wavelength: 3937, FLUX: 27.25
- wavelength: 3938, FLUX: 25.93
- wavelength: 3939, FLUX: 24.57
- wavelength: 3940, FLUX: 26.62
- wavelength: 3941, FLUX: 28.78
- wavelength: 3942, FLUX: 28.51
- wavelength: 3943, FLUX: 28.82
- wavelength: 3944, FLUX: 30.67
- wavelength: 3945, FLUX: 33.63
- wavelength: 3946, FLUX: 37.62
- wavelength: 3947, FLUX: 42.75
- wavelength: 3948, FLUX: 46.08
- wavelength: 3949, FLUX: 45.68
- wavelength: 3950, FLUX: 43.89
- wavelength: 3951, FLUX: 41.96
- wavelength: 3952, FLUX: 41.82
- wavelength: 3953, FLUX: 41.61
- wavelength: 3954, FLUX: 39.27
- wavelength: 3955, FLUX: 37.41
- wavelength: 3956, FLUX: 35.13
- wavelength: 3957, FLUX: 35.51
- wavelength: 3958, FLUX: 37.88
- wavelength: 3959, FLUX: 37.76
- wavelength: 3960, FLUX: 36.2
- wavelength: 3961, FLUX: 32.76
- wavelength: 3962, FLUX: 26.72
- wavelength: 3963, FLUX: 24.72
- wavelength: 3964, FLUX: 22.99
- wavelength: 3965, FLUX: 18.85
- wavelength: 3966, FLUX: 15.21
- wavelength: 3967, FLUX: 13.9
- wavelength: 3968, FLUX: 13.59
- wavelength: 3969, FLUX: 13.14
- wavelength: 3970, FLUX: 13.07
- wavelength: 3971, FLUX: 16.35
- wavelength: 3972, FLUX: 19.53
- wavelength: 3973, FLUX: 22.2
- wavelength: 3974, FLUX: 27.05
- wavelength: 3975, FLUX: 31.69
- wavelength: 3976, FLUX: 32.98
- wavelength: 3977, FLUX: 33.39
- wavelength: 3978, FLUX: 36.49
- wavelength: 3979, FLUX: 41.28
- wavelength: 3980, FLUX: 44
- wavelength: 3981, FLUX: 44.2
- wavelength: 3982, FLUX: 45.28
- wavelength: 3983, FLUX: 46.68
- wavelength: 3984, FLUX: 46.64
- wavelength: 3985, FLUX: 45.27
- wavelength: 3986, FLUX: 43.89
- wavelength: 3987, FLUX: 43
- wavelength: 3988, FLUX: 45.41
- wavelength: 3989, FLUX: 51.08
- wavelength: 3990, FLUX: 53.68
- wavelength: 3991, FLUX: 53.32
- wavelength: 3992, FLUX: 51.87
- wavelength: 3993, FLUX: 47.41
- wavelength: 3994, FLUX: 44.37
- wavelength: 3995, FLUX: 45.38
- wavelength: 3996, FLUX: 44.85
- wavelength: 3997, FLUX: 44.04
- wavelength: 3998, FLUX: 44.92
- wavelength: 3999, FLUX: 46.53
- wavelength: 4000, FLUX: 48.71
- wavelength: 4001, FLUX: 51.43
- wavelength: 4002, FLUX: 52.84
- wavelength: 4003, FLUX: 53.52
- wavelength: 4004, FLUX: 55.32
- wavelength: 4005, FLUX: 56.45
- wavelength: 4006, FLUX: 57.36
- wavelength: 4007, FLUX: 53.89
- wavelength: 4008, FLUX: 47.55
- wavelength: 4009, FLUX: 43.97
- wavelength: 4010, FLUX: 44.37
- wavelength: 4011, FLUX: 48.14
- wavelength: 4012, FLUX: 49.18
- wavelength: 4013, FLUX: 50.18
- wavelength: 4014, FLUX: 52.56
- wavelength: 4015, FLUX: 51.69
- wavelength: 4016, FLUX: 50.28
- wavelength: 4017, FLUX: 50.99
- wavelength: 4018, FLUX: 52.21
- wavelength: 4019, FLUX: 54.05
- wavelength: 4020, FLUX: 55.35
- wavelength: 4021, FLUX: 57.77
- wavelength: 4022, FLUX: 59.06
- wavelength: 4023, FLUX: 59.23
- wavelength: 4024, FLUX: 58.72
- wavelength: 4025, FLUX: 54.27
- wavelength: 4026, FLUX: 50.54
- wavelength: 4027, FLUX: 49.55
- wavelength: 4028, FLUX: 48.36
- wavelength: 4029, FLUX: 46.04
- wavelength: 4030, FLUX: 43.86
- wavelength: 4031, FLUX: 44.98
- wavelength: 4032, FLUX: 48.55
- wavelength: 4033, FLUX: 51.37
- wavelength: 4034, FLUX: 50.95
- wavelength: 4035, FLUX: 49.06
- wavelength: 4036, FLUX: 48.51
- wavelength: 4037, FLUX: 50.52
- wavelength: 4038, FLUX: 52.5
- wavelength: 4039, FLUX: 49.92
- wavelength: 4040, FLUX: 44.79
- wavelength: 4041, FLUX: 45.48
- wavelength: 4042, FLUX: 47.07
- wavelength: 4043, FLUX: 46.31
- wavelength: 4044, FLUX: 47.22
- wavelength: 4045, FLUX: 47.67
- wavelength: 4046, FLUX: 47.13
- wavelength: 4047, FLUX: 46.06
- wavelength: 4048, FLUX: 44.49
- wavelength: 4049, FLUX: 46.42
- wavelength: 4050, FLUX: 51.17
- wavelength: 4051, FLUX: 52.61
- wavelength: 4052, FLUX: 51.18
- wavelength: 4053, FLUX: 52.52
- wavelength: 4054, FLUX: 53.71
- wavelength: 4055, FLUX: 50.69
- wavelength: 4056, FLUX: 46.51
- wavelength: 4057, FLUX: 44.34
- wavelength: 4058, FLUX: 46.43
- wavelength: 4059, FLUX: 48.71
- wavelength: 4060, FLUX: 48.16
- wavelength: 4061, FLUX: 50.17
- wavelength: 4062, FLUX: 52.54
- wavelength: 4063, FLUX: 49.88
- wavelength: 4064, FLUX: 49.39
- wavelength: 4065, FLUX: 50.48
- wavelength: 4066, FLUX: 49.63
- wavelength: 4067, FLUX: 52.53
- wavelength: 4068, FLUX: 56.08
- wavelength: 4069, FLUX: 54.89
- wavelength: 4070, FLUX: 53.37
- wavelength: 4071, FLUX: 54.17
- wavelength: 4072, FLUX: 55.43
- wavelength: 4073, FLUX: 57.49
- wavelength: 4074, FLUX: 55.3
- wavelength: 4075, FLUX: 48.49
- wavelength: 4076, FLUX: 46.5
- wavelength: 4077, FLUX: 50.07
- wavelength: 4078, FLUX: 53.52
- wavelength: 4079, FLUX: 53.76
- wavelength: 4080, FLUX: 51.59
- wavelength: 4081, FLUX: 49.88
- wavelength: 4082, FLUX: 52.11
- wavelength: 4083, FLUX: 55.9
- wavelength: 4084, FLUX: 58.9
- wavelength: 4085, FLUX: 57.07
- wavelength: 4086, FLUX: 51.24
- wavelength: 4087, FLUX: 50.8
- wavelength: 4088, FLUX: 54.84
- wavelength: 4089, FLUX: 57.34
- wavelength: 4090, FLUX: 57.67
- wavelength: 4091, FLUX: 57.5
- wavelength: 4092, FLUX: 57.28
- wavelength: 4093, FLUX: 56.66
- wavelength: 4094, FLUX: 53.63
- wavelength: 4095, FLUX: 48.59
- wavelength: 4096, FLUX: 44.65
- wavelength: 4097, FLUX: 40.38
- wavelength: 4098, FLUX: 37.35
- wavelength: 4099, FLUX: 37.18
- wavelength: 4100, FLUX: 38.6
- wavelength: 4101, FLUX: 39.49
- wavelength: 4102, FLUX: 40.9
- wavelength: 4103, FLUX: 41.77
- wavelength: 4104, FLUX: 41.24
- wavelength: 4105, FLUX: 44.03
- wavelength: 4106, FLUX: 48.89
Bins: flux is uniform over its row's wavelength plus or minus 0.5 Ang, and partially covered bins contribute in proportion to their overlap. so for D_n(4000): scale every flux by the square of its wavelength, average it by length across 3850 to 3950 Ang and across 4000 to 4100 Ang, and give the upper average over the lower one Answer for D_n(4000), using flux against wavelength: 1.7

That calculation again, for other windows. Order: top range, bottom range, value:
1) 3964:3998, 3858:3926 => 1.08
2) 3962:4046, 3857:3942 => 1.42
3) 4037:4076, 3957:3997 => 1.48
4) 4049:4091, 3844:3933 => 1.71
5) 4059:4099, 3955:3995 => 1.58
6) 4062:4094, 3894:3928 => 1.55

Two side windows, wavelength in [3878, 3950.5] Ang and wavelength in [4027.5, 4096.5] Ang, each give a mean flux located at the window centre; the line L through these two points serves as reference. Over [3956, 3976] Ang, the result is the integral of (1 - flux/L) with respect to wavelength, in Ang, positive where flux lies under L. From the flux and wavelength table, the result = 7.4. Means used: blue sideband 33.3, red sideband 50.8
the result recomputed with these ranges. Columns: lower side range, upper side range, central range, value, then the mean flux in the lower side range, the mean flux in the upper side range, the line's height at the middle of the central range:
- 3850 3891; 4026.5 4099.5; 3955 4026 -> 2.5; 31.3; 50.2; 43.1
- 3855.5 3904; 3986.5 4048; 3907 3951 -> 5.2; 32.4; 49.8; 38.6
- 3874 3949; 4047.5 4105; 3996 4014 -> -3.0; 33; 50.2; 42.8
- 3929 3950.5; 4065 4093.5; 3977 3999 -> -4.5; 29.3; 53.9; 37.8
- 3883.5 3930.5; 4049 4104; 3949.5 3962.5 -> 0.8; 35.6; 50.5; 39.9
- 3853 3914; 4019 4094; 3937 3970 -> 7.6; 33.5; 51.4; 40.7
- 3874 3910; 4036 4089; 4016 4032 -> -1.8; 33.3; 50.8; 46.8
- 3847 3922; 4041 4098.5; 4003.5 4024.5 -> -3.2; 34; 50.9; 45.8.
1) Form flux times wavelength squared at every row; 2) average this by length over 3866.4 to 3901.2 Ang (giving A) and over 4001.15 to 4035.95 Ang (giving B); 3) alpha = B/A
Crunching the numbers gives 1.7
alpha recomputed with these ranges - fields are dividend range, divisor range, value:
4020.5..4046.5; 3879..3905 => 1.66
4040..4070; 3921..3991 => 1.58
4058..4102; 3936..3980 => 1.77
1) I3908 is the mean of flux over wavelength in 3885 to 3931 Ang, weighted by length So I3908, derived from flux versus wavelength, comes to 35.6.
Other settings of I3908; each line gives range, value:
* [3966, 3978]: 21.9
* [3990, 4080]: 50.3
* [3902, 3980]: 32.3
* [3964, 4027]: 43.4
